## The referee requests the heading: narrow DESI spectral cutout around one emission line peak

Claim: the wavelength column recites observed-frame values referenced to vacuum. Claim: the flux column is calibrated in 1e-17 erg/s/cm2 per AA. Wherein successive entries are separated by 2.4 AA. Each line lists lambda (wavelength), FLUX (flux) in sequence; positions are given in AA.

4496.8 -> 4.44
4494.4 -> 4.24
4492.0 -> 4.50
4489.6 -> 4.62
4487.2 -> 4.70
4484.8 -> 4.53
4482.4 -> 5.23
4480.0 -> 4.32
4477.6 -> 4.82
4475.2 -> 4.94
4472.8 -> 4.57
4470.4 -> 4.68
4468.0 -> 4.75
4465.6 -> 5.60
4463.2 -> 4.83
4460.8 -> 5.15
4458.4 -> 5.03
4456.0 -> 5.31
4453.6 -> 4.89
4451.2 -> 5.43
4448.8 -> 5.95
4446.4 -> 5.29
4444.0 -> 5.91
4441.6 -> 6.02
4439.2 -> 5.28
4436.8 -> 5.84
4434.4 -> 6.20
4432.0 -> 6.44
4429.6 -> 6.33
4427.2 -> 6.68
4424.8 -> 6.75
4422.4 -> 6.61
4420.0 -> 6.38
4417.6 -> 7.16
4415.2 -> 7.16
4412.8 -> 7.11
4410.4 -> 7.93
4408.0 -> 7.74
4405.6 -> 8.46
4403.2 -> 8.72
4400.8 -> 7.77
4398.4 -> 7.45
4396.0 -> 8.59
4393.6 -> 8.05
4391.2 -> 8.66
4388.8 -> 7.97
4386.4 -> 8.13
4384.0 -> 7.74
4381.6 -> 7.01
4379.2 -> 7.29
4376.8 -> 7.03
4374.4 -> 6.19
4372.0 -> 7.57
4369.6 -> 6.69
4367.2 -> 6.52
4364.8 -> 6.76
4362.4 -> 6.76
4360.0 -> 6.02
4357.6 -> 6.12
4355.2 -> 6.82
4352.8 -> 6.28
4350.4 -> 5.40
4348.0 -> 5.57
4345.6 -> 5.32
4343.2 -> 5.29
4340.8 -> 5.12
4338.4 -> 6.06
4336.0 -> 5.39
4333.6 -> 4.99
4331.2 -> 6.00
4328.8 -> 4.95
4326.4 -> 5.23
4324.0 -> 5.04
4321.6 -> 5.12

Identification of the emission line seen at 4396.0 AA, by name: C IV 1549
